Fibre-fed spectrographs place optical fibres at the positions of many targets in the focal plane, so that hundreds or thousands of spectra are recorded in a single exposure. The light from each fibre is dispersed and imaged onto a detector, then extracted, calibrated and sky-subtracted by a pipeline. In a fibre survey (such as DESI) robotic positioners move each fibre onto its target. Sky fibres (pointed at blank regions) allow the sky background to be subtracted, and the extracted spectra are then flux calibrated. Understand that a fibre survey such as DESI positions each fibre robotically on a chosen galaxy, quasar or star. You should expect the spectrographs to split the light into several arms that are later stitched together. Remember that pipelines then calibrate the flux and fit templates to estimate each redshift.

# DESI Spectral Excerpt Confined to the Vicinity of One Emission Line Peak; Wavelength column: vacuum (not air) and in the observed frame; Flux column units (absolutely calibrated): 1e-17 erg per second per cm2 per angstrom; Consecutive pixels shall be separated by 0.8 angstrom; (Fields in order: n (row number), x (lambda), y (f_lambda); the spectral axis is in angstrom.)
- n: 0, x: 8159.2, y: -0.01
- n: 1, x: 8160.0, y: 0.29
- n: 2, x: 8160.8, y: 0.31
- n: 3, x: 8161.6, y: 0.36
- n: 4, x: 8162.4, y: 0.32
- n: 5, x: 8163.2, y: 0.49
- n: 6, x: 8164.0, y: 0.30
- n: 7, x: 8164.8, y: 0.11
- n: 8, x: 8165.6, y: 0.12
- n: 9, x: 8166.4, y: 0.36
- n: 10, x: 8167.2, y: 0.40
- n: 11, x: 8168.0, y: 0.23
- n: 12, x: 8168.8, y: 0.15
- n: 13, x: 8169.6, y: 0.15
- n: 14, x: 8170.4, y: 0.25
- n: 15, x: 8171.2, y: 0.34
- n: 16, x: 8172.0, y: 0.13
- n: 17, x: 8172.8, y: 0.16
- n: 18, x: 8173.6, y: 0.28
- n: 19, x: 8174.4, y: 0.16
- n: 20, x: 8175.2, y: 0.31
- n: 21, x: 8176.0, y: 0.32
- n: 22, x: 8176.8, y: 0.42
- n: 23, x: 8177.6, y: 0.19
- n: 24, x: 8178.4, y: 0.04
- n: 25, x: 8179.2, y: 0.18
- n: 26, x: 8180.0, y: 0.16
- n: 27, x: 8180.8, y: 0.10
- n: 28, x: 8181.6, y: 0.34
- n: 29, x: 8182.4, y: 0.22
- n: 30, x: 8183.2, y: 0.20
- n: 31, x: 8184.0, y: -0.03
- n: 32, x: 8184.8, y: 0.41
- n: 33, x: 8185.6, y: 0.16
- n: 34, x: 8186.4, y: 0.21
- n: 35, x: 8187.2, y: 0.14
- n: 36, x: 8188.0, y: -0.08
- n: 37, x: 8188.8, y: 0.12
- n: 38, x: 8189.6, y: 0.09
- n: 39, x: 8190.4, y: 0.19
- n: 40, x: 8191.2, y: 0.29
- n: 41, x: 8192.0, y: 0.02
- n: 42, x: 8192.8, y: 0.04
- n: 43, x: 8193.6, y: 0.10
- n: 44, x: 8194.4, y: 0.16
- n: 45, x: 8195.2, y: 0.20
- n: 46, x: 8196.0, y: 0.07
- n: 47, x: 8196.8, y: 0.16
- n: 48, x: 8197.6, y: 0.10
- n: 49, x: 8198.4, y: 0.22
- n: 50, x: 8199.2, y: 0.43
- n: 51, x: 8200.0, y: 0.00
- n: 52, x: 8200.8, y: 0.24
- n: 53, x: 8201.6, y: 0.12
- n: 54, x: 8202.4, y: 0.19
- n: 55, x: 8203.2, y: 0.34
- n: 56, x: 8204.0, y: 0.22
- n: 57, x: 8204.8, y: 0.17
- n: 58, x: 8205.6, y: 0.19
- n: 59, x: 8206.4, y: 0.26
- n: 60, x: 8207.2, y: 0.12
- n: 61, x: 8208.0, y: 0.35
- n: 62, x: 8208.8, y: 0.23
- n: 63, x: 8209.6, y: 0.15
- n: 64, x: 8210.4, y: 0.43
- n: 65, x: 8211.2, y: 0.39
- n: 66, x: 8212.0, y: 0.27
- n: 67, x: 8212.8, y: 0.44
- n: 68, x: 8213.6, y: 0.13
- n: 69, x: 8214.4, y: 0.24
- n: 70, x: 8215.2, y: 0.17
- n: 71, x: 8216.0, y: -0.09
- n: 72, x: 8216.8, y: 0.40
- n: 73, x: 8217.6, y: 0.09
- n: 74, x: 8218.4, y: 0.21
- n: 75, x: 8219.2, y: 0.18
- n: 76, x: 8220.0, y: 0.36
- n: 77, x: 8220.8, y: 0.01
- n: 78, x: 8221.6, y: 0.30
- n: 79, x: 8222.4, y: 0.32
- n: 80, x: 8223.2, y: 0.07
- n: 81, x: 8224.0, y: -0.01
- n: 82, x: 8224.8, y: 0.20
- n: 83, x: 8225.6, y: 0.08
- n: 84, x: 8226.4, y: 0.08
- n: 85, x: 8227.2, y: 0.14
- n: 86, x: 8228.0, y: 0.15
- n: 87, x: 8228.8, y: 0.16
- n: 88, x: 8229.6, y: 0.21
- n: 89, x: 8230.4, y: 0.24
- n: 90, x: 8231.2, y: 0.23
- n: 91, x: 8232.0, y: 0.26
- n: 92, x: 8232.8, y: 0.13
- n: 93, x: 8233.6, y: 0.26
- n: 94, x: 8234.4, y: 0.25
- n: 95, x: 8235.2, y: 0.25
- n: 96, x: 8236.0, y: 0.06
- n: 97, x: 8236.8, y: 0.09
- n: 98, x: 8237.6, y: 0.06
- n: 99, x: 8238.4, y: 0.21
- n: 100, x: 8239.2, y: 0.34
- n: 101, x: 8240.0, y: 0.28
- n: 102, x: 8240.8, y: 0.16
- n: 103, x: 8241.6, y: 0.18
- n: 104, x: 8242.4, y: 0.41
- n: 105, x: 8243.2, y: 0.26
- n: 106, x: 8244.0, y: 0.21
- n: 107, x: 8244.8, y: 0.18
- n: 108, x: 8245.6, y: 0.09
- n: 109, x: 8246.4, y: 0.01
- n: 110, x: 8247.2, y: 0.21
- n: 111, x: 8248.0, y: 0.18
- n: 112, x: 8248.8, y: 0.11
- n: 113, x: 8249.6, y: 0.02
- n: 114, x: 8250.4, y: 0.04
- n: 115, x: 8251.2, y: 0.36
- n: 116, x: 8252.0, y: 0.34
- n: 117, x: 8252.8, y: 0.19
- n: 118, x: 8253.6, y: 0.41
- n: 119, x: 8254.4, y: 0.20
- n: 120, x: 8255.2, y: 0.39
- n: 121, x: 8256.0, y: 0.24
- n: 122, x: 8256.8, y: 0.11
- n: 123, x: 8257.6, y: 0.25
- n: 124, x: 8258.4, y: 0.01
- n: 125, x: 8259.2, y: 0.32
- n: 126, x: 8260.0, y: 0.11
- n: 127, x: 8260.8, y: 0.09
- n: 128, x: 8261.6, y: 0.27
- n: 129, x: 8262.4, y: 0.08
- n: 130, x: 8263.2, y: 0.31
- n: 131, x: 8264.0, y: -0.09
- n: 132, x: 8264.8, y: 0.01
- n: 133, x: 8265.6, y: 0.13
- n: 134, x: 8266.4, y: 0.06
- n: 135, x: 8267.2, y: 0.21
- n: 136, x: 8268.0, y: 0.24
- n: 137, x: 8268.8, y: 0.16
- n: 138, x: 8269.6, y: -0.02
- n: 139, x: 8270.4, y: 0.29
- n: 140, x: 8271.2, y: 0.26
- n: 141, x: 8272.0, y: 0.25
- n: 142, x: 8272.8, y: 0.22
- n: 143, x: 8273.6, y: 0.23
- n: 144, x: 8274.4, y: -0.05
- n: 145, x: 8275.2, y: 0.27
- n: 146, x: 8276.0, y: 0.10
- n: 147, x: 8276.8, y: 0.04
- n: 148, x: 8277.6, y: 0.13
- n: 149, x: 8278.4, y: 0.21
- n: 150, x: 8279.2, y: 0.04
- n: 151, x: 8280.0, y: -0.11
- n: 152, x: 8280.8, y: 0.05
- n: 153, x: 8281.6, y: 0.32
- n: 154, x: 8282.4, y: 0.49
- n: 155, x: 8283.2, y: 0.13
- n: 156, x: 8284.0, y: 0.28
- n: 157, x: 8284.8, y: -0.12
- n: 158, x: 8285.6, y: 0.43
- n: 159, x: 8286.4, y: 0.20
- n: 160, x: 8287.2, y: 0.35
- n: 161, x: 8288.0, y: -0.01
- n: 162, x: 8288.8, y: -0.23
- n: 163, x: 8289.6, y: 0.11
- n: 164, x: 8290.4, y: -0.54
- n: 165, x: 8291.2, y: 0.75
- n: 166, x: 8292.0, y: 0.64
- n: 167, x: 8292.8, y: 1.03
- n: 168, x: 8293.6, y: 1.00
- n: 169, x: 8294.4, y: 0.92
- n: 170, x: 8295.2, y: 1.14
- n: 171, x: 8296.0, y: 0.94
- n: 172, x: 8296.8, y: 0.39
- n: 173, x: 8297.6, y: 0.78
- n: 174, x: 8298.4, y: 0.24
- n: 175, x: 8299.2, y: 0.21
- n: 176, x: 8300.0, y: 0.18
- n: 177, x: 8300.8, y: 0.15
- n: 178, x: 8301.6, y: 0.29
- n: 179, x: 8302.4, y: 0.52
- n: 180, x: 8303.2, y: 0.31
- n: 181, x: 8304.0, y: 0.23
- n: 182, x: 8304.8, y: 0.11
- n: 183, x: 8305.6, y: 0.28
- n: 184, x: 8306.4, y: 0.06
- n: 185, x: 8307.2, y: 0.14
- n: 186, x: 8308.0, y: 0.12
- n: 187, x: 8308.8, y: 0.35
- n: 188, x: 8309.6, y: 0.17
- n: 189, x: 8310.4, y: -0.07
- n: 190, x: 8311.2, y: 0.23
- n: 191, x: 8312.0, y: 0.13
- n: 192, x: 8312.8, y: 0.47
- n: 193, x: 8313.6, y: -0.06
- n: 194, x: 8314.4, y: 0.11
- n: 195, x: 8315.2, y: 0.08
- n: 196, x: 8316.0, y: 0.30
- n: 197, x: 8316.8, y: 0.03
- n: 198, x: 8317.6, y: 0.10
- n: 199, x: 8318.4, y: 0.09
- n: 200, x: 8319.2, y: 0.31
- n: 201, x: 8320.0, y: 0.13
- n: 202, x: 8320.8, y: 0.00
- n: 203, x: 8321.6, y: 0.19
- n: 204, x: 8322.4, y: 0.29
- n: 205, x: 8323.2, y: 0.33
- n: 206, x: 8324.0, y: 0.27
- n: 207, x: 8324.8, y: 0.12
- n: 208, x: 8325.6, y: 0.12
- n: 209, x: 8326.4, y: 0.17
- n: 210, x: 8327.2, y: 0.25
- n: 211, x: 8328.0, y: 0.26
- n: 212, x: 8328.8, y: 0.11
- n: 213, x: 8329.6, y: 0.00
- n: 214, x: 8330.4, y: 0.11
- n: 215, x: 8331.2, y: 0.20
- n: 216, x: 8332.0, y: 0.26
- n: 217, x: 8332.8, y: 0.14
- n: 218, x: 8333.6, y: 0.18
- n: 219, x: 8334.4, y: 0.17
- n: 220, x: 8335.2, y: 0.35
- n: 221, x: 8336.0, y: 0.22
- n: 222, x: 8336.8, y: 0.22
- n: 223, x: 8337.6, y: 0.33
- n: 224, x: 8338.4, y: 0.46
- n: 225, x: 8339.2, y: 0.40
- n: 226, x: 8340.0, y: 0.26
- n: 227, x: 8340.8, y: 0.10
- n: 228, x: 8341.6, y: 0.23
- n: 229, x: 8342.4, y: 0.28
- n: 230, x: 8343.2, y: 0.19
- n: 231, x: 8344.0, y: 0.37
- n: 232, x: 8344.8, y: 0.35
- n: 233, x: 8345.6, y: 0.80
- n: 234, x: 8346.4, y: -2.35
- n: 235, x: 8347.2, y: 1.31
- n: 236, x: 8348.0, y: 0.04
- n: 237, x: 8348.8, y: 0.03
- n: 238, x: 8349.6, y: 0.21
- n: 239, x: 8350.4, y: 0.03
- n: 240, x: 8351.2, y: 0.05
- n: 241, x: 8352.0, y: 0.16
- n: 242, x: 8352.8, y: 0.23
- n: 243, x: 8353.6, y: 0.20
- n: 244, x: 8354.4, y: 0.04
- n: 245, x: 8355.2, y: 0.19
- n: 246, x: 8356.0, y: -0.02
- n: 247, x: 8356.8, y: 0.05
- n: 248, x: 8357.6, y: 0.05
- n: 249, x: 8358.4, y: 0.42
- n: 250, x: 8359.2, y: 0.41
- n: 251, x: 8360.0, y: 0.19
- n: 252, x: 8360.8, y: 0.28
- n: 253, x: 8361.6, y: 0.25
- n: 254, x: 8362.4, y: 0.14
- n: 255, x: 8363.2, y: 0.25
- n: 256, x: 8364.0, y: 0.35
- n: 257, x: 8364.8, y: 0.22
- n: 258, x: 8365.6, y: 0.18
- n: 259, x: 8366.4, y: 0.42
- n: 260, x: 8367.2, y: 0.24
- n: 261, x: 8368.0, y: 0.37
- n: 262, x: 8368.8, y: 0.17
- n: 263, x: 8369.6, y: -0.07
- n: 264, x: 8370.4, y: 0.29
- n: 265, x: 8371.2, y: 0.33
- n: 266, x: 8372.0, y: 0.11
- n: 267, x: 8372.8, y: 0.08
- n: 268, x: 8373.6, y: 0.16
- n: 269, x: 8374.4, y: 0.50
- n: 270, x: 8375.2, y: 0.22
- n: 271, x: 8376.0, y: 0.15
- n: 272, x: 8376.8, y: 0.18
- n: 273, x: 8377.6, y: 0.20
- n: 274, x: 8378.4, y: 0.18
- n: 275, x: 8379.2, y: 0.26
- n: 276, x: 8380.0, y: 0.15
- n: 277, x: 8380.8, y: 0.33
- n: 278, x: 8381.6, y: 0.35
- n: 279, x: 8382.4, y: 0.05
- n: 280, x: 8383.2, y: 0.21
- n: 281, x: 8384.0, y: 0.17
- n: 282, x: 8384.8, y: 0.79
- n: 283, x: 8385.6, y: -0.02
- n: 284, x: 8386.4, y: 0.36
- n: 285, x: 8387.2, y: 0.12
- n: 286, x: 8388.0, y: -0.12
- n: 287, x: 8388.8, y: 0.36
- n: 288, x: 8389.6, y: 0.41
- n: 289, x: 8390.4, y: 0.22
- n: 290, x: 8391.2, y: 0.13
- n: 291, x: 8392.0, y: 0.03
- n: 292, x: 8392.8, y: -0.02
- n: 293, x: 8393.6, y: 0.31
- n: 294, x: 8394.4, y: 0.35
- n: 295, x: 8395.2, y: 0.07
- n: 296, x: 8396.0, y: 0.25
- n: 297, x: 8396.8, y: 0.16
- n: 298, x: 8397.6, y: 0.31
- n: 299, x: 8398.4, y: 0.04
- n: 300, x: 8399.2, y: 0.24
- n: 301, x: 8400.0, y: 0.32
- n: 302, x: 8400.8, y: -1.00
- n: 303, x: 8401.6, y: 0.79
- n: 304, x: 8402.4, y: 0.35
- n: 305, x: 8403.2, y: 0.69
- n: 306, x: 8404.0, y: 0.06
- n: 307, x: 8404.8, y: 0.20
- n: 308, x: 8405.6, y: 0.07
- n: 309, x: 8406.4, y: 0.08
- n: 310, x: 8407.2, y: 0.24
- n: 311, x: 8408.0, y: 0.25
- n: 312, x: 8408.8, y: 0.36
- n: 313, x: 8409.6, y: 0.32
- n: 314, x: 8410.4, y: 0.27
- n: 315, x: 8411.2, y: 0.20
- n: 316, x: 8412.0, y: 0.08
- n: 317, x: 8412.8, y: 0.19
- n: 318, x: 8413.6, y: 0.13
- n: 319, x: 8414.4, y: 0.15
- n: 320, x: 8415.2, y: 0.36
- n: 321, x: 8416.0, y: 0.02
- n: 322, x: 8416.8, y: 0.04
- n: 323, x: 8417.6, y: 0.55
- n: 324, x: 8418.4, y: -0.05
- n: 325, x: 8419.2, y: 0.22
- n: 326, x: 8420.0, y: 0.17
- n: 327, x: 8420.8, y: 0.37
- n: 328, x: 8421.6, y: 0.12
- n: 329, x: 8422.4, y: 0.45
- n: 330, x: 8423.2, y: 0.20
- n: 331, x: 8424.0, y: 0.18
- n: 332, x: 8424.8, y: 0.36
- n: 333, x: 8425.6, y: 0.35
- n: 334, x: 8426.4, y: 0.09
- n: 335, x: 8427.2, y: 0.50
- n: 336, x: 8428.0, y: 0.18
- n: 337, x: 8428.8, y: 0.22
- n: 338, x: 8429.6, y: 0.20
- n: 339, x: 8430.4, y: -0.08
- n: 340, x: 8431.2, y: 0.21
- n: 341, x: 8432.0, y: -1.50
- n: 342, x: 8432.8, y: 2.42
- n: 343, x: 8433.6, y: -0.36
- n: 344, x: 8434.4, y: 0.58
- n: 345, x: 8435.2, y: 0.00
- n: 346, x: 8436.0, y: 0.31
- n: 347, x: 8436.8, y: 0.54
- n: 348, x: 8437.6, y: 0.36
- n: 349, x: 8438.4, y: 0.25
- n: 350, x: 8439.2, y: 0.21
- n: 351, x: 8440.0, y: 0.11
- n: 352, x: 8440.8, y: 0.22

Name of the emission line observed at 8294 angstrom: H-gamma 4340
